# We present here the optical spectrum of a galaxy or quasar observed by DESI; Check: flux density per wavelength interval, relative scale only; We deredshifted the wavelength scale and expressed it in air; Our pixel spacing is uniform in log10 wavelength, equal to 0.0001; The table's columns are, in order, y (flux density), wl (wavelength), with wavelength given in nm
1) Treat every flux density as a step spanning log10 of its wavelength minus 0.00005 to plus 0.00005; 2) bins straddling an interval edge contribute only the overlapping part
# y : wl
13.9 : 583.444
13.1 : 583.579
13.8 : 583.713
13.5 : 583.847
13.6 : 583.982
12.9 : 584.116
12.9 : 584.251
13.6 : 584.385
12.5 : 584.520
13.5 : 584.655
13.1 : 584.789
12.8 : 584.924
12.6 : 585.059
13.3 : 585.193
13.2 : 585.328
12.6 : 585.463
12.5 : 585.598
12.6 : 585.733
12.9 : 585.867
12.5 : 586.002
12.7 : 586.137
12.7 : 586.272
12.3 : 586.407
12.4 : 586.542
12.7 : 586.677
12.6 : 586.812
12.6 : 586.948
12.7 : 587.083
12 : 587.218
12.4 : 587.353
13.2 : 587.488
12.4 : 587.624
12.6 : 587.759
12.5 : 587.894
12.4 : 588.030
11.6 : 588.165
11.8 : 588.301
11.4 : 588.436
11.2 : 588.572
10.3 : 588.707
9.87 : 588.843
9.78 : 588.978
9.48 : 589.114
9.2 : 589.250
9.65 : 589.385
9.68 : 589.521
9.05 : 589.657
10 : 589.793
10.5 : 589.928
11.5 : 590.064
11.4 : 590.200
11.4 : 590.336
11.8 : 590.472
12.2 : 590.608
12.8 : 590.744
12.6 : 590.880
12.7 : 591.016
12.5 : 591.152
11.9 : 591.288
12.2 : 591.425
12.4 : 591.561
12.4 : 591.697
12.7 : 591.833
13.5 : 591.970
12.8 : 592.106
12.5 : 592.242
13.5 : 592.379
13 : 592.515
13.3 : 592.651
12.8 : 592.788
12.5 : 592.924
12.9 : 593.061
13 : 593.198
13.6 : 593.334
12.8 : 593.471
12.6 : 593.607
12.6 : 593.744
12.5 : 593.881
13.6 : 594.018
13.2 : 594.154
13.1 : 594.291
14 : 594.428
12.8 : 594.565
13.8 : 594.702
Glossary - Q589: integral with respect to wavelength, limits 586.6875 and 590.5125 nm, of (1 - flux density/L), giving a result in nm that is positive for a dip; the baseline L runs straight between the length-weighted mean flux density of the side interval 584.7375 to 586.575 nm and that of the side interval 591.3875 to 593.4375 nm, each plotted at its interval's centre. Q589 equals 0.46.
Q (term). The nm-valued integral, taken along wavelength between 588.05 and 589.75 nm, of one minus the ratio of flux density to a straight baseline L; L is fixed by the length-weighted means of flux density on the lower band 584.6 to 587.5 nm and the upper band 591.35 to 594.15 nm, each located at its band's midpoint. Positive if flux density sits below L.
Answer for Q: 0.33 nm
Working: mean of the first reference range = 12.7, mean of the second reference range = 12.9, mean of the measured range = 10.3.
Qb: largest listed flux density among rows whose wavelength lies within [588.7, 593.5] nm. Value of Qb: 13.6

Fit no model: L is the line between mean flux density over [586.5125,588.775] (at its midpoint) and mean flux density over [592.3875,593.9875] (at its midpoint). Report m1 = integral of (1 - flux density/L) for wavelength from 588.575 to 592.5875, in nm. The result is 0.34 nm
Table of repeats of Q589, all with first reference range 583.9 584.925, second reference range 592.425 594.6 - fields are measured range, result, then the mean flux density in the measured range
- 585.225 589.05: 0.273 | 12.2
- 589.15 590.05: 0.227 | 9.79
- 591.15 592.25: 0.042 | 12.5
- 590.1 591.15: 0.075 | 12.1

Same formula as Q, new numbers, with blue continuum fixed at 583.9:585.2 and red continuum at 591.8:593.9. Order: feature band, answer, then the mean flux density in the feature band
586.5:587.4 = 0.04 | 12.5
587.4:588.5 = 0.07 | 12.2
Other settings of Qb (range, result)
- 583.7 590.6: 13.8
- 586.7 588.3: 13.2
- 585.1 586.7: 13.3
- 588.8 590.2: 11.5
